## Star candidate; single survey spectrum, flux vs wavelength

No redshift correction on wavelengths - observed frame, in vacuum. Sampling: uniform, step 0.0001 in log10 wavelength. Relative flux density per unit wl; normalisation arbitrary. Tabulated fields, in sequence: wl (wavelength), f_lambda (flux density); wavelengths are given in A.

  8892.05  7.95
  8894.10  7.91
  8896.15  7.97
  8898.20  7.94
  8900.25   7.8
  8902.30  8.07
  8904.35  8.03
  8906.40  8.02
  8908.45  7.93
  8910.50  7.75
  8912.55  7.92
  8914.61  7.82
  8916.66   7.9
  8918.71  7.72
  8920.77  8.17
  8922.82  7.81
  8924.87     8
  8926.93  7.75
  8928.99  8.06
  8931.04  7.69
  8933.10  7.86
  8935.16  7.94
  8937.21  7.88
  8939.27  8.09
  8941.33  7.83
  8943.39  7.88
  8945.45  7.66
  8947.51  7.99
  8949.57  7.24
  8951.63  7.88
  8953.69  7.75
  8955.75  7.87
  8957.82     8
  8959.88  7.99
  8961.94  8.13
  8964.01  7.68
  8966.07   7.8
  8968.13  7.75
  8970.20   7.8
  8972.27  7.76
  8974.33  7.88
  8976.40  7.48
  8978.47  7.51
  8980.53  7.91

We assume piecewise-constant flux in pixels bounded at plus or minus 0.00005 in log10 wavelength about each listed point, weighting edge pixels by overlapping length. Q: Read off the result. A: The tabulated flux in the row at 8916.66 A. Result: 7.9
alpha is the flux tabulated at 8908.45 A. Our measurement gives 7.93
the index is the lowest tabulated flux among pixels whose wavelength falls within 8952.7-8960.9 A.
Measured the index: 7.75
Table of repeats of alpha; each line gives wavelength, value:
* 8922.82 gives 7.81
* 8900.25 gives 7.8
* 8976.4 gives 7.48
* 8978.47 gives 7.51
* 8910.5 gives 7.75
